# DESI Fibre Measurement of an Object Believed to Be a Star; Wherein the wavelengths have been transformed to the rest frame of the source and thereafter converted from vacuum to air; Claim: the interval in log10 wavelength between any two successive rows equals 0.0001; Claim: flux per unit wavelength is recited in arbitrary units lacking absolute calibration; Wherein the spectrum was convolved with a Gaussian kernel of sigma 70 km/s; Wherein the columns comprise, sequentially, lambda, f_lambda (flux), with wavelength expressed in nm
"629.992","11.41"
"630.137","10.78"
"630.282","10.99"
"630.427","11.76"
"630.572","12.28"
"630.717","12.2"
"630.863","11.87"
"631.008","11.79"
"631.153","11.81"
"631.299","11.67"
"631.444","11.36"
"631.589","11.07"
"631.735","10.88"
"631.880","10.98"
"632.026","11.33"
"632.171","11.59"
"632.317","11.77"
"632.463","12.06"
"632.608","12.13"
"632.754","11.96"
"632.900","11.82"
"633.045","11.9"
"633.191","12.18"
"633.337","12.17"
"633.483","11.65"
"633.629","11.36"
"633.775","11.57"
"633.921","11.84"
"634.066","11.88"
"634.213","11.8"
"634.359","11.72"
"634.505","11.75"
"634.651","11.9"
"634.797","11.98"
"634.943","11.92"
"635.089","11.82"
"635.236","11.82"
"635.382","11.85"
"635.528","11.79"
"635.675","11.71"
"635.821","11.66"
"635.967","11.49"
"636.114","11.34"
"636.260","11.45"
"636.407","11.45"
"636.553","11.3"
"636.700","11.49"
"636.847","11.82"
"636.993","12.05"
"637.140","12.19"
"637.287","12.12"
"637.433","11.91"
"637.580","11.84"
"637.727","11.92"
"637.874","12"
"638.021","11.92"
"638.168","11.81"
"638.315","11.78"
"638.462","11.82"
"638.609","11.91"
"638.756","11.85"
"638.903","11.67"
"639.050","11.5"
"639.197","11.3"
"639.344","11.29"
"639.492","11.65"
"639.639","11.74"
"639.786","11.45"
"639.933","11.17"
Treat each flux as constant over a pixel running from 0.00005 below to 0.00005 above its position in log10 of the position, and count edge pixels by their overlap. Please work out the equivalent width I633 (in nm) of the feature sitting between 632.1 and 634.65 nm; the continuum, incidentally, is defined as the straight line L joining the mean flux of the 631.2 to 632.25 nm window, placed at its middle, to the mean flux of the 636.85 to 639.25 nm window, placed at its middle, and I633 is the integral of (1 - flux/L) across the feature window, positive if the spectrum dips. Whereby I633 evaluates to -0.090 nm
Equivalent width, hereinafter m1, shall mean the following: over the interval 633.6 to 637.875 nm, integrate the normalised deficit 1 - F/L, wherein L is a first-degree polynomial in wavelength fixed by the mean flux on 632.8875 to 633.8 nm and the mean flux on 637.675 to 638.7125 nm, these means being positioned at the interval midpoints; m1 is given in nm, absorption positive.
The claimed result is 0.03 nm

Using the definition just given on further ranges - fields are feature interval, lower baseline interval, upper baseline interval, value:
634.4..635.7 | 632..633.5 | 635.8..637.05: -0.02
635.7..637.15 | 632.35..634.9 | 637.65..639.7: 0.02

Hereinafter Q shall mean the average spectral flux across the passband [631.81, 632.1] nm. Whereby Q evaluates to 11.2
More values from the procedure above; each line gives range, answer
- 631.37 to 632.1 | 11.1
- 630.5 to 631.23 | 12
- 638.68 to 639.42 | 11.5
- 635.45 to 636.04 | 11.7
